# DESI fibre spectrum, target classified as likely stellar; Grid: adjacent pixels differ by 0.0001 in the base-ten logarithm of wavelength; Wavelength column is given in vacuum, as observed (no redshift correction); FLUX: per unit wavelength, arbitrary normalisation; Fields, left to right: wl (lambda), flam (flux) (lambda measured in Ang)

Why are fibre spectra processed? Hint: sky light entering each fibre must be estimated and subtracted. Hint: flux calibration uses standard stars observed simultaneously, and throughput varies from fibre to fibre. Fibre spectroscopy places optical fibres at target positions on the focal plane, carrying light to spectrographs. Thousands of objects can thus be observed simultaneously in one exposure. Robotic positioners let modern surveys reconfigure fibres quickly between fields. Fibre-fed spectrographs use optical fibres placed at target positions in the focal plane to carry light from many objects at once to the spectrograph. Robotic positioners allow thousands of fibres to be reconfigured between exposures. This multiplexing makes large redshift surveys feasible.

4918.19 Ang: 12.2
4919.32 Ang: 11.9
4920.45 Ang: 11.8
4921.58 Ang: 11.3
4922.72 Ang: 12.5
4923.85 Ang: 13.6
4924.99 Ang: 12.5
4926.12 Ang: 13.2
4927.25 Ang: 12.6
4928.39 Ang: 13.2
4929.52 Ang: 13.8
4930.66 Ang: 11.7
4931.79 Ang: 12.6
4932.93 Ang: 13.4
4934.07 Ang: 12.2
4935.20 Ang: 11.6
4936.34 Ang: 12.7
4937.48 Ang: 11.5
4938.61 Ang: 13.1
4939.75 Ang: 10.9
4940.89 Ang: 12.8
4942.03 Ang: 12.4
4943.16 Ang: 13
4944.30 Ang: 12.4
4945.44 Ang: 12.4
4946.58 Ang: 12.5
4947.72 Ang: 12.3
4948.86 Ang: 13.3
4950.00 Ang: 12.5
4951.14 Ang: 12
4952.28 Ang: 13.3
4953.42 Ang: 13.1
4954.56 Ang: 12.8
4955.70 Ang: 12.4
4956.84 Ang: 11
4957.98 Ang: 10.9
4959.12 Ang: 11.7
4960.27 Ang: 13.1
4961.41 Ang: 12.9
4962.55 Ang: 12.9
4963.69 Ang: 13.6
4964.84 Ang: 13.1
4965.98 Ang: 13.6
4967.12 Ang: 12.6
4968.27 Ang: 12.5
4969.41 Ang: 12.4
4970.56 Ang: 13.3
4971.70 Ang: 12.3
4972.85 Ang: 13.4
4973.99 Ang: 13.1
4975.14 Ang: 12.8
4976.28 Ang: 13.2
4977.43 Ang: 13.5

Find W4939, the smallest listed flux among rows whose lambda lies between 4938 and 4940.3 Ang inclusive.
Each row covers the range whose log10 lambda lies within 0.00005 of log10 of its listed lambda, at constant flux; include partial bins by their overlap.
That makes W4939 10.9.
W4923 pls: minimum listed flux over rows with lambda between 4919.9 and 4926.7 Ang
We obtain 11.3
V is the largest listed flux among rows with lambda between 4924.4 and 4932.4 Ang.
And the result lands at 13.8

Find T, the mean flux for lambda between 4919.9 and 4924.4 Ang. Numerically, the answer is 12.3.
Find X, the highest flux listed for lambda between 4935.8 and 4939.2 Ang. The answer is 13.1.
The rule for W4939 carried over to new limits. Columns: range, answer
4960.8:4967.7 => 12.6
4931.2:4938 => 11.5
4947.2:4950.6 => 12.3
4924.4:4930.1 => 12.5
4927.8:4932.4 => 11.7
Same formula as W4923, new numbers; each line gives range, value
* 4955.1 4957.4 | 11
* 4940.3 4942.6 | 12.4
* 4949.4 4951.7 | 12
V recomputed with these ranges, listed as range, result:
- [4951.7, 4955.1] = 13.3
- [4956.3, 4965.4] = 13.6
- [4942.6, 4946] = 13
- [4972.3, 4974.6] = 13.4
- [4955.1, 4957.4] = 12.4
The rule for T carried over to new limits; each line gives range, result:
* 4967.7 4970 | 12.4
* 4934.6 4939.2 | 12.2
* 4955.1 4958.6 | 11.5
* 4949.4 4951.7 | 12.3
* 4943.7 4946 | 12.4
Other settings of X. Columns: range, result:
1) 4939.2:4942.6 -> 12.8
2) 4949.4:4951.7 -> 12.5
